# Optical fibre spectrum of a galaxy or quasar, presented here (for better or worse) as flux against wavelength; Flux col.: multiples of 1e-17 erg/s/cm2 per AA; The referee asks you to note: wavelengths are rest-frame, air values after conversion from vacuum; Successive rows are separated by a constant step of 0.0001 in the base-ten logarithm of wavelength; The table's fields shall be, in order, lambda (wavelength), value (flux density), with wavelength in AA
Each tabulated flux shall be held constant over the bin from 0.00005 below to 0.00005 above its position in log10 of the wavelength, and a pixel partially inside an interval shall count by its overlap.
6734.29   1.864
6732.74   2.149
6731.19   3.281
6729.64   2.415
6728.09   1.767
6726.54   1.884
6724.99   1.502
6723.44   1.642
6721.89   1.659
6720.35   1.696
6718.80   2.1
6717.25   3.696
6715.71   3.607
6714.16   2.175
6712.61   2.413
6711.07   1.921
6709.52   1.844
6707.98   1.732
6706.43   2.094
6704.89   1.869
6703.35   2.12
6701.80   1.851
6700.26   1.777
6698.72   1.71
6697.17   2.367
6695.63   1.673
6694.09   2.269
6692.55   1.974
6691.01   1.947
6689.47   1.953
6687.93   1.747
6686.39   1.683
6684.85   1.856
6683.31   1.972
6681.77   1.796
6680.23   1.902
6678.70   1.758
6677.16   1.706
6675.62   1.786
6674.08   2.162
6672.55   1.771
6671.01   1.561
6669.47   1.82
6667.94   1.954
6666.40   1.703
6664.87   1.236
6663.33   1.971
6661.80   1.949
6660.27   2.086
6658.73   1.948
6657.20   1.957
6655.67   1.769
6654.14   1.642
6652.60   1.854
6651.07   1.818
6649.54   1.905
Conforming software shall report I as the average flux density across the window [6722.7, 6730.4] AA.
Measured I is 1.84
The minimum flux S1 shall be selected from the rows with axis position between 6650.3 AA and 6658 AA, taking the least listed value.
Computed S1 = 1.642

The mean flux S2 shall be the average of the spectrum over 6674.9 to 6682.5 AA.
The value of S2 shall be 1.79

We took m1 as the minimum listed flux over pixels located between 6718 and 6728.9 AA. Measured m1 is 1.502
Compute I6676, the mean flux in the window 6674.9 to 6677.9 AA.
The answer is 1.74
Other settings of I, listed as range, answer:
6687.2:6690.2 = 1.85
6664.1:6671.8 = 1.65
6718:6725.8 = 1.73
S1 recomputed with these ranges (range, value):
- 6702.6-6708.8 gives 1.732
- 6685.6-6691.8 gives 1.683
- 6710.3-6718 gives 1.921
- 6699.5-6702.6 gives 1.777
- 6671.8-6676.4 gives 1.771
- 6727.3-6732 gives 1.767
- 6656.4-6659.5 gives 1.948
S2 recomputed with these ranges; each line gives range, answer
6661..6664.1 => 1.96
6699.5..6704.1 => 1.91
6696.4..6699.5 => 2.03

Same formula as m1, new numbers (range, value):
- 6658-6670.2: 1.236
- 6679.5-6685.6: 1.796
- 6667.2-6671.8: 1.561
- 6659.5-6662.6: 1.949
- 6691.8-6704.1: 1.673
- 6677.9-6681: 1.758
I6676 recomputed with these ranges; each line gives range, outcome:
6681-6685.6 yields 1.87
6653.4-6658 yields 1.79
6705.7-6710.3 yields 1.89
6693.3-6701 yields 1.96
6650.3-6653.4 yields 1.83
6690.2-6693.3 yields 1.96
